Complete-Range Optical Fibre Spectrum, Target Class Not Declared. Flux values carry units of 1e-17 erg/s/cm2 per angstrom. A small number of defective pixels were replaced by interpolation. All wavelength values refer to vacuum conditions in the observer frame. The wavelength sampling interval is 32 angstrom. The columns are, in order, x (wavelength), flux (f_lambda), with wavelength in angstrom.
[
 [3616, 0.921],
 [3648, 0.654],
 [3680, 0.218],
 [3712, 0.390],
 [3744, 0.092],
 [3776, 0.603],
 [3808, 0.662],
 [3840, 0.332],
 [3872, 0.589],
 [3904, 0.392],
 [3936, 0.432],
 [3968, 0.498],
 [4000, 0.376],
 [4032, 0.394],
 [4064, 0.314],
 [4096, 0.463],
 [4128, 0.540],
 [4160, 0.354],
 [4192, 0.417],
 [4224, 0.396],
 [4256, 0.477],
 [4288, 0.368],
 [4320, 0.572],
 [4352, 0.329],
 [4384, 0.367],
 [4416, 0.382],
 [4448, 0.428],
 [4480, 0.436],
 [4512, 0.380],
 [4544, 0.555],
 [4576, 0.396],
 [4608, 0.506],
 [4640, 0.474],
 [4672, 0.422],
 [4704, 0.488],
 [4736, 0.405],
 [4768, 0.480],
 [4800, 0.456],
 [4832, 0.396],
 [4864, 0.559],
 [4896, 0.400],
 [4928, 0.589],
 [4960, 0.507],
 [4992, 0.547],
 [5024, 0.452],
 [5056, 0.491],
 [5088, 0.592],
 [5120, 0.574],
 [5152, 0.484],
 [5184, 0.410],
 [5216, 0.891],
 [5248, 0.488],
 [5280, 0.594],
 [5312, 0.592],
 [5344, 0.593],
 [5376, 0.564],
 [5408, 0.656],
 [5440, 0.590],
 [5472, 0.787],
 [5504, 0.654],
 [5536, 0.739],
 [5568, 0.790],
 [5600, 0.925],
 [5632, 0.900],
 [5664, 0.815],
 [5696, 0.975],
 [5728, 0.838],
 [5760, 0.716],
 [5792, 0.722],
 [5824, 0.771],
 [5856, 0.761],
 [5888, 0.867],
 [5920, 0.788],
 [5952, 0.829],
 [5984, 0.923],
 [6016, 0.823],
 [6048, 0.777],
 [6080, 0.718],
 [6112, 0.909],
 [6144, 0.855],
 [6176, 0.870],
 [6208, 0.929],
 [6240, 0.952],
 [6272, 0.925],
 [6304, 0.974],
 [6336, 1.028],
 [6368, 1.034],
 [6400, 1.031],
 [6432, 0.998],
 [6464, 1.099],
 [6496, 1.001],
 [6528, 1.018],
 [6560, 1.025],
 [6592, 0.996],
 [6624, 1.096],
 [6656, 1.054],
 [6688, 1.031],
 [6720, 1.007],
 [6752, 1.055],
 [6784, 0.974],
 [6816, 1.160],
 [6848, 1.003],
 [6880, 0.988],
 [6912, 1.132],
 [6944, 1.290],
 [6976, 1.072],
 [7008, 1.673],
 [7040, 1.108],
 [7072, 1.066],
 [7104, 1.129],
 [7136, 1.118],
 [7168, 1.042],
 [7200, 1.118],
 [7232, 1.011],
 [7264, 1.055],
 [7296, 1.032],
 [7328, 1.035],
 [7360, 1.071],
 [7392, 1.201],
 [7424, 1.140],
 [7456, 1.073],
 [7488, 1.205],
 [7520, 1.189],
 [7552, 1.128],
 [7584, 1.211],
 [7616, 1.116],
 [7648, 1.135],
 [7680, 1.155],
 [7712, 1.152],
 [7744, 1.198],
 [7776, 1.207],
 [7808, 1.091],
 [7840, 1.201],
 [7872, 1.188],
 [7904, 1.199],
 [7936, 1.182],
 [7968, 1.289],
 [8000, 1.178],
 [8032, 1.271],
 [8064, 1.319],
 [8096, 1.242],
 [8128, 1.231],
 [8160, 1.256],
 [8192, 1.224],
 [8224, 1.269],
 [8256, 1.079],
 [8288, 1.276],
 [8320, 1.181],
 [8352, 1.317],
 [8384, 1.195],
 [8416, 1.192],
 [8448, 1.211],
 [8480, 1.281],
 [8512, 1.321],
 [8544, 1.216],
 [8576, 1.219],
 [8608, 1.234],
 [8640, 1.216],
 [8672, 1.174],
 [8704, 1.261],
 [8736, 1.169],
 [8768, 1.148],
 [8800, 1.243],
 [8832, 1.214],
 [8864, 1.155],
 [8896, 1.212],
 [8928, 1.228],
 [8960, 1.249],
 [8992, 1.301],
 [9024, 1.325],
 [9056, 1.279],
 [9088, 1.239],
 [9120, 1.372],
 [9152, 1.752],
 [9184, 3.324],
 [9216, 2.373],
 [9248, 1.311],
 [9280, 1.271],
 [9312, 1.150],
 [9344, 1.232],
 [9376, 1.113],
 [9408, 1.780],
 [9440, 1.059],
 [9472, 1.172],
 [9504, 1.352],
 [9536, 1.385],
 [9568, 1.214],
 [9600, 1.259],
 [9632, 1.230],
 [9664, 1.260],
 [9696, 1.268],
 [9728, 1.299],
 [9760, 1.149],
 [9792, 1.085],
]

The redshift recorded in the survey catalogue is 0.399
